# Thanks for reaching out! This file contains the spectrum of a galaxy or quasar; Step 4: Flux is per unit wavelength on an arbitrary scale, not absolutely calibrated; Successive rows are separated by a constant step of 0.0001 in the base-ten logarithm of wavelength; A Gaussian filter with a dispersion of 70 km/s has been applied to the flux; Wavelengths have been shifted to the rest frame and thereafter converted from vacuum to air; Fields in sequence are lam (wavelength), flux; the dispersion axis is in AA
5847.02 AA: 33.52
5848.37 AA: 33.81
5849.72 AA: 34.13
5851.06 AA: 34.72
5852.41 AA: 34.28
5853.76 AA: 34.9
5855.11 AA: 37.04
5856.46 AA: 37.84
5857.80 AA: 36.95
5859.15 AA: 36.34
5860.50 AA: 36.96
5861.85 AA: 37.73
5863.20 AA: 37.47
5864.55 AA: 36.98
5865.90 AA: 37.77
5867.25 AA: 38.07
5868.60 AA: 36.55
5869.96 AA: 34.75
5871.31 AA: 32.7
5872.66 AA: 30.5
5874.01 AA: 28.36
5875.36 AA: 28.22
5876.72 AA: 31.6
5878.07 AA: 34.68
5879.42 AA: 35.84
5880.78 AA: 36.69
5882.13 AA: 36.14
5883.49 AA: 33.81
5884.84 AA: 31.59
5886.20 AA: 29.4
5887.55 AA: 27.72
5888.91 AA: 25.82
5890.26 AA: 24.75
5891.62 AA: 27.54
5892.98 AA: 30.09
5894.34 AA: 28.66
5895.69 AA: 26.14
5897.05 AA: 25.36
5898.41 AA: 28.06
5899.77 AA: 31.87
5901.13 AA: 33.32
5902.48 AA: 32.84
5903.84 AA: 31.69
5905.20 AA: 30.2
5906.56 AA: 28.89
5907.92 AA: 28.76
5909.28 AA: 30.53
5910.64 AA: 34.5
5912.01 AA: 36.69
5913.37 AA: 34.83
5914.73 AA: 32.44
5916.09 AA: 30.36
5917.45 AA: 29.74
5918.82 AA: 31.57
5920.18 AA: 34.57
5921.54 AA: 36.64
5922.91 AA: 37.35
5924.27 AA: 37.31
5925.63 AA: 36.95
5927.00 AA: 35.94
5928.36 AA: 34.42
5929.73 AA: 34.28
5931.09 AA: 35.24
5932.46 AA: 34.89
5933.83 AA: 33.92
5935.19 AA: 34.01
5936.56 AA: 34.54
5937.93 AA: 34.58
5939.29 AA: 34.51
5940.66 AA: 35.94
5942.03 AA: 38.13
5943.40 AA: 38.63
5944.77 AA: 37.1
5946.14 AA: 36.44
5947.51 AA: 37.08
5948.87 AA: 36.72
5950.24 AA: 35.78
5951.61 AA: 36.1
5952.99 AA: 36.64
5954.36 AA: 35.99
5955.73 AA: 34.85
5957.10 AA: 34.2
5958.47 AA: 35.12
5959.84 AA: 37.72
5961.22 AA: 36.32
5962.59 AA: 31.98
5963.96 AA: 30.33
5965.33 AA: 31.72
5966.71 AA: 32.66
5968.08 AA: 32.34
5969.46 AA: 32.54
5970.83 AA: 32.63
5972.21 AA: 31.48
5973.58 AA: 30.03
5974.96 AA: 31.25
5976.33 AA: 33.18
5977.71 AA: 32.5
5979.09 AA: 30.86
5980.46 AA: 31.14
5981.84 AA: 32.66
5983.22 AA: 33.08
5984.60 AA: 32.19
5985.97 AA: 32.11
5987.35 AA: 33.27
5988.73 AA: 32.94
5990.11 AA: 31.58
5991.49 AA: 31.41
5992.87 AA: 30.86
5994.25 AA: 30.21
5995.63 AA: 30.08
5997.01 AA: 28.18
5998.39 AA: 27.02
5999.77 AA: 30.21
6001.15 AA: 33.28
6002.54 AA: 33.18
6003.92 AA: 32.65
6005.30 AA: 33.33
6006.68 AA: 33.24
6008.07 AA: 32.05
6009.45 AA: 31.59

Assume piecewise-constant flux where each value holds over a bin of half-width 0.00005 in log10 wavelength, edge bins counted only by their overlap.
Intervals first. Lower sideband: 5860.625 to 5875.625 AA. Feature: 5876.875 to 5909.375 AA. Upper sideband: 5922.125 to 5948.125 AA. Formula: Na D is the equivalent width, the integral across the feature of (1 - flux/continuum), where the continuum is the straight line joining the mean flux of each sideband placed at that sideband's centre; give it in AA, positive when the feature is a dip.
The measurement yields 4.34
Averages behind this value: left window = 34.7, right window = 35.8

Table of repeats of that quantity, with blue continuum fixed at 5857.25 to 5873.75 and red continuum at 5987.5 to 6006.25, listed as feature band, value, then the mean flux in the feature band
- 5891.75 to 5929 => 2.3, 32.1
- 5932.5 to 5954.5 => -1.9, 36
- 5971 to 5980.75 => 0.1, 31.6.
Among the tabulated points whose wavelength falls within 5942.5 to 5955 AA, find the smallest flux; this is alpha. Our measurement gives 35.78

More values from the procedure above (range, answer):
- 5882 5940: 24.75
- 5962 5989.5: 30.03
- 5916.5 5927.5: 29.74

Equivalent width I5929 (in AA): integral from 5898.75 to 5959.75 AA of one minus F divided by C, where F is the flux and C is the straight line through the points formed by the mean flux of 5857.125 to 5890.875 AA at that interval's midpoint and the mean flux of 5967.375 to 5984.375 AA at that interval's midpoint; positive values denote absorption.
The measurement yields -3.3 AA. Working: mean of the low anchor 33.5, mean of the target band 34.5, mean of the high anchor 32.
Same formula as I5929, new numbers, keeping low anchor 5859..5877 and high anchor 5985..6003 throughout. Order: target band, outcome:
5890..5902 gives 1.8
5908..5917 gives 0.1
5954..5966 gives -0.8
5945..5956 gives -1.4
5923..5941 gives -1.3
